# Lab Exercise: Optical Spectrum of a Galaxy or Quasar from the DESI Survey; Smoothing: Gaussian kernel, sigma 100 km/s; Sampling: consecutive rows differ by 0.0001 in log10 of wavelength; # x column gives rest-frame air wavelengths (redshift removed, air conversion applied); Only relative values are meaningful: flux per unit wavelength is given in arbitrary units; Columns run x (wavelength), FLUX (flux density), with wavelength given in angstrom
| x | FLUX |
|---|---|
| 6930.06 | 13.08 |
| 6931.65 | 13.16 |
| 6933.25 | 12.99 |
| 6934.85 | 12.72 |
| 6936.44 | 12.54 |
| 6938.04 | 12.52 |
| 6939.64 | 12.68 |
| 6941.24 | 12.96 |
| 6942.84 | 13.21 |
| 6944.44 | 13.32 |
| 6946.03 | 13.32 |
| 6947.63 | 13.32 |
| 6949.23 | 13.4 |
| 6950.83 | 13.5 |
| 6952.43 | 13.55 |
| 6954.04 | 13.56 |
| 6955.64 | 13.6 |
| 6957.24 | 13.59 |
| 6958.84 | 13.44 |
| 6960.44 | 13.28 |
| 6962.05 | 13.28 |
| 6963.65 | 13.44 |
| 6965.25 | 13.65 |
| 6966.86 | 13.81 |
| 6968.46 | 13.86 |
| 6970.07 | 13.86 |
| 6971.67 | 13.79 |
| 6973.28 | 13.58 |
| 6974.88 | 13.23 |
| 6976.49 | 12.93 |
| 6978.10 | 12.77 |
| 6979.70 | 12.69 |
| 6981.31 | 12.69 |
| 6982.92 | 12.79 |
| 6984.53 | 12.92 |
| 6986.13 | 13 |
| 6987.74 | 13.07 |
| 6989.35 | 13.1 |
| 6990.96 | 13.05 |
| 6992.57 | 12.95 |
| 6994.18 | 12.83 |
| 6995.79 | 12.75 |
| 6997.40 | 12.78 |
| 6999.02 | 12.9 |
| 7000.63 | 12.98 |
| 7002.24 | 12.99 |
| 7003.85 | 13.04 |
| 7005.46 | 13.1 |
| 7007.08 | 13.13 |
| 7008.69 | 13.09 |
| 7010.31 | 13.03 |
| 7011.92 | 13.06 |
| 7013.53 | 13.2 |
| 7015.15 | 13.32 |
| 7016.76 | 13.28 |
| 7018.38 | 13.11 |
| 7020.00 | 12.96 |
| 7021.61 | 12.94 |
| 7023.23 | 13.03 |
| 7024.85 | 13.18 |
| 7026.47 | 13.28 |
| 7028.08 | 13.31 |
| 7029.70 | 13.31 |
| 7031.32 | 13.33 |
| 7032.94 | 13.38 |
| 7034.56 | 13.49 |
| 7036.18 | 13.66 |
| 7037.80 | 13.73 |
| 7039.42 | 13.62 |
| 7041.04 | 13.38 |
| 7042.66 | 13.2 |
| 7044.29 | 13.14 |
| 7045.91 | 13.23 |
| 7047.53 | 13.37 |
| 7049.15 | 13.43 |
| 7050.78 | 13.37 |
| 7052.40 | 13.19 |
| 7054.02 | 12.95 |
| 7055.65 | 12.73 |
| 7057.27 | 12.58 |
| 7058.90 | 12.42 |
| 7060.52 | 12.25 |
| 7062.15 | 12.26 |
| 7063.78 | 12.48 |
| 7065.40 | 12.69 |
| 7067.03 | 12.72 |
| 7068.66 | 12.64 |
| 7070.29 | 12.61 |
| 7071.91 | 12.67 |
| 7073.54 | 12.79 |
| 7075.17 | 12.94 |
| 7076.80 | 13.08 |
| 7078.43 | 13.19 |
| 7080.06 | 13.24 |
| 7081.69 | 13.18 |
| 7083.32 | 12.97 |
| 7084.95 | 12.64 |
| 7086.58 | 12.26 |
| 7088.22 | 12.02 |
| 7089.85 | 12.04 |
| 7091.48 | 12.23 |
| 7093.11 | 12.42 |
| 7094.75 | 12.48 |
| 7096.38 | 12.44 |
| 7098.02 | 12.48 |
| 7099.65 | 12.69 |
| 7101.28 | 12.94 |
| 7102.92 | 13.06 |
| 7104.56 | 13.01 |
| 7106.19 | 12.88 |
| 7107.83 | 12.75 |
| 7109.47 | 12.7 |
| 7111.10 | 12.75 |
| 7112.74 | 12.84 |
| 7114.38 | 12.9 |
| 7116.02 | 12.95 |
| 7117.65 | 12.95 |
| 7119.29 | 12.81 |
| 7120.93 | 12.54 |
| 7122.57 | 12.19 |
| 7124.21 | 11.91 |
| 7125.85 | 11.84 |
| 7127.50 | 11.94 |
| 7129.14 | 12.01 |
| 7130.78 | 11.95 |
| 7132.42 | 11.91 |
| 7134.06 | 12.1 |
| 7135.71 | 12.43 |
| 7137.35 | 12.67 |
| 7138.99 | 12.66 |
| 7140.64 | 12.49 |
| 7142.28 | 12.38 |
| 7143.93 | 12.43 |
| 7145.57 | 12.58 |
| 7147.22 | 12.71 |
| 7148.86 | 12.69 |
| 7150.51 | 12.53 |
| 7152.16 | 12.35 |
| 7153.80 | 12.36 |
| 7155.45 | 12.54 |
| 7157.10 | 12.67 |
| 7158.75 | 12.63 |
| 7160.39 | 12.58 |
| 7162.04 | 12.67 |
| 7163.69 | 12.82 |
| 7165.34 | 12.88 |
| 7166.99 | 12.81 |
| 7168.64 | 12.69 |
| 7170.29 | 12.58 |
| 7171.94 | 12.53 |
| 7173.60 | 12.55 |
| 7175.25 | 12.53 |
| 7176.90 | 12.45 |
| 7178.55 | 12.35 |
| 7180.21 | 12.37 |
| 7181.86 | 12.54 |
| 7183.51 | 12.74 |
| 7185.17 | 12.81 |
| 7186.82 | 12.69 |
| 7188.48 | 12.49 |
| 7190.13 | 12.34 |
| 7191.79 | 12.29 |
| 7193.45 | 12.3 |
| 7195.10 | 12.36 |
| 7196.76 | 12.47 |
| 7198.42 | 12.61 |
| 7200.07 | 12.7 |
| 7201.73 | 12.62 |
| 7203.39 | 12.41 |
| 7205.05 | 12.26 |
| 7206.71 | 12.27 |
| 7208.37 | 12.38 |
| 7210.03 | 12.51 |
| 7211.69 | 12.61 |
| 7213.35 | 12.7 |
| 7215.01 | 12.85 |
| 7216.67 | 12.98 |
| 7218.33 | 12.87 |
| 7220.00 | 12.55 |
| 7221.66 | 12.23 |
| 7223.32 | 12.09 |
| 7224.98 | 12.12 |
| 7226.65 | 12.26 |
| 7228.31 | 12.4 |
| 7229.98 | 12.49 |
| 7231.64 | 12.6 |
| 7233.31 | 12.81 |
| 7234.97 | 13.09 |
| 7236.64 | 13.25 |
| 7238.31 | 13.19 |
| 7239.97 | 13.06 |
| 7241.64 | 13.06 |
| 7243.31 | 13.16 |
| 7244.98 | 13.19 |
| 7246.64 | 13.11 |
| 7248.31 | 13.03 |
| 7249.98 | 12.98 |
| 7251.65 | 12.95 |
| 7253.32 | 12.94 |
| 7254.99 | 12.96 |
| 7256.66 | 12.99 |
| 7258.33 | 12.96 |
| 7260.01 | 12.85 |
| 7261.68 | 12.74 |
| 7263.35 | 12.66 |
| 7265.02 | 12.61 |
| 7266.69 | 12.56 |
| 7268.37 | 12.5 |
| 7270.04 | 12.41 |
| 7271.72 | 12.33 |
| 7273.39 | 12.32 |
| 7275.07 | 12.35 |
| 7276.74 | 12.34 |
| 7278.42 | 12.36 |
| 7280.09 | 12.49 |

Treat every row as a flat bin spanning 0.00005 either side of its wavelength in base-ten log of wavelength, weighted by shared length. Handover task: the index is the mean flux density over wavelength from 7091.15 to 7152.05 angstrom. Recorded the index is 12.5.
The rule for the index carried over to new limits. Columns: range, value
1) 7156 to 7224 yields 12.6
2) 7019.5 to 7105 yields 12.9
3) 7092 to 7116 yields 12.7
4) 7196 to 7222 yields 12.6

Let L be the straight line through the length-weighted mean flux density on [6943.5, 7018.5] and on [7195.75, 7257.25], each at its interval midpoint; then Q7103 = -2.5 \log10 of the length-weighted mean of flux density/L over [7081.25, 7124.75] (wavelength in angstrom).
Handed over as 0.03 mag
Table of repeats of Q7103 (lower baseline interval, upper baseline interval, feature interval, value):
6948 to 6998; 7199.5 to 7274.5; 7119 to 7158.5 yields 0.047 mag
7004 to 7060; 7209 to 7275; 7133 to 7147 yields 0.042 mag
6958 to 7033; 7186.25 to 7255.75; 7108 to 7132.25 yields 0.038 mag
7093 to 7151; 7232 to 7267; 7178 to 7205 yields 0.023 mag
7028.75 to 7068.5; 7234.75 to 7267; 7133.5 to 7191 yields 0.038 mag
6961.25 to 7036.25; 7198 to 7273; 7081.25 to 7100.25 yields 0.044 mag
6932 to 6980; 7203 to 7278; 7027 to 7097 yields 0.013 mag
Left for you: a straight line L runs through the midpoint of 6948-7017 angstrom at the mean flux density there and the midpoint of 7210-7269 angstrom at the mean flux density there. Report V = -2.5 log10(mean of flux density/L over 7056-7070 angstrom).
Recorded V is 0.047 mag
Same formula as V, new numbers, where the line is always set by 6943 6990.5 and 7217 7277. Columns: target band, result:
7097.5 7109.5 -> 0.02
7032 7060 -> -0.01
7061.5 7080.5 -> 0.03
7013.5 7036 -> 0.00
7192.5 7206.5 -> 0.03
